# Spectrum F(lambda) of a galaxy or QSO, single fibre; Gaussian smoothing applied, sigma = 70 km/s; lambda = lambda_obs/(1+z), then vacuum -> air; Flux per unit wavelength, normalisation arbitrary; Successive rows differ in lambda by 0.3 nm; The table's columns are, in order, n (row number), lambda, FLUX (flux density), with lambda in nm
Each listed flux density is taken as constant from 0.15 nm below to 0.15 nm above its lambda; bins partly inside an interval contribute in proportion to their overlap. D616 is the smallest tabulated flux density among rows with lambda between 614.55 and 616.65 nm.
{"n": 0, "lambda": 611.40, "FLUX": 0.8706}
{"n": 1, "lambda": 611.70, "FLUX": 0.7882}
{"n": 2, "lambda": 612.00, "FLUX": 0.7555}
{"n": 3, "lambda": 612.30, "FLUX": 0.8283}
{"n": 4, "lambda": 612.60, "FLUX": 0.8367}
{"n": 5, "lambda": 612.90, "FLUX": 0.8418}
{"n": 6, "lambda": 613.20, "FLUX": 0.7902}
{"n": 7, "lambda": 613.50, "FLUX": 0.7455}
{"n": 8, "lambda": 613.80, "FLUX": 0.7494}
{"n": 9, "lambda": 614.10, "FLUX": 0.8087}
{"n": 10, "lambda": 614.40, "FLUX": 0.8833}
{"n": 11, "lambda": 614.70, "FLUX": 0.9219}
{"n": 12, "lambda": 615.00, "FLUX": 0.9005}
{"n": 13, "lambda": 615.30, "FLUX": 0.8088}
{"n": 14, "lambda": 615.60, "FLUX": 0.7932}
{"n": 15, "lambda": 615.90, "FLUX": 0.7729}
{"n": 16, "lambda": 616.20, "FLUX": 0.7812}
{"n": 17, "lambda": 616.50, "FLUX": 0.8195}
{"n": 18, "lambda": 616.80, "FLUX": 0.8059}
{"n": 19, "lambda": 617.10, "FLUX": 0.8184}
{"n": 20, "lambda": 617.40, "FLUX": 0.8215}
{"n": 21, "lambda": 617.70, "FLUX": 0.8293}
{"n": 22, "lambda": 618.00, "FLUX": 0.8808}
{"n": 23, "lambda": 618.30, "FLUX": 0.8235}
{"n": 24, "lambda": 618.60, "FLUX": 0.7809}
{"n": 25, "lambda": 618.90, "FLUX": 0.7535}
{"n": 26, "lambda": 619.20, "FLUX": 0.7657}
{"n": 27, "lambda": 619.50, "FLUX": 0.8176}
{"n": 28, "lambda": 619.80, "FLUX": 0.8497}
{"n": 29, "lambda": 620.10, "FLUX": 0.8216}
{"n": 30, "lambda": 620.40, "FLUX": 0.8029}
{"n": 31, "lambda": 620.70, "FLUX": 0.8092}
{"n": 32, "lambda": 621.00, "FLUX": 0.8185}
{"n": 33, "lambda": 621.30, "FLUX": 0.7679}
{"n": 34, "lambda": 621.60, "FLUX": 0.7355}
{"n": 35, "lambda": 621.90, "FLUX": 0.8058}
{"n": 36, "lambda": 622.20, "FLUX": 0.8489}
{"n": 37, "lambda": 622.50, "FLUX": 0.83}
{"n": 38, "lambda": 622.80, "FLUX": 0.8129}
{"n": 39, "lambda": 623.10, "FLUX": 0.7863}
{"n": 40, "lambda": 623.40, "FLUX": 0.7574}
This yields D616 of 0.7729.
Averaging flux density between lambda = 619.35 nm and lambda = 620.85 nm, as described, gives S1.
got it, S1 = 0.82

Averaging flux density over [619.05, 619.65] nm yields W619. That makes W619 0.792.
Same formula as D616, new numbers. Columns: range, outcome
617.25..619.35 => 0.7535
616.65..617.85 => 0.8059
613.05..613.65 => 0.7455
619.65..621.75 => 0.7355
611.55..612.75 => 0.7555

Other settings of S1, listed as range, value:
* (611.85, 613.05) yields 0.816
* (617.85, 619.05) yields 0.81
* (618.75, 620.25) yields 0.802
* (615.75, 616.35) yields 0.777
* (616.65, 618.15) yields 0.831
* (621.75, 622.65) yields 0.828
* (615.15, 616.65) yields 0.795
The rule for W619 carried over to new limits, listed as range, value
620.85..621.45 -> 0.793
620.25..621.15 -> 0.81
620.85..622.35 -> 0.795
